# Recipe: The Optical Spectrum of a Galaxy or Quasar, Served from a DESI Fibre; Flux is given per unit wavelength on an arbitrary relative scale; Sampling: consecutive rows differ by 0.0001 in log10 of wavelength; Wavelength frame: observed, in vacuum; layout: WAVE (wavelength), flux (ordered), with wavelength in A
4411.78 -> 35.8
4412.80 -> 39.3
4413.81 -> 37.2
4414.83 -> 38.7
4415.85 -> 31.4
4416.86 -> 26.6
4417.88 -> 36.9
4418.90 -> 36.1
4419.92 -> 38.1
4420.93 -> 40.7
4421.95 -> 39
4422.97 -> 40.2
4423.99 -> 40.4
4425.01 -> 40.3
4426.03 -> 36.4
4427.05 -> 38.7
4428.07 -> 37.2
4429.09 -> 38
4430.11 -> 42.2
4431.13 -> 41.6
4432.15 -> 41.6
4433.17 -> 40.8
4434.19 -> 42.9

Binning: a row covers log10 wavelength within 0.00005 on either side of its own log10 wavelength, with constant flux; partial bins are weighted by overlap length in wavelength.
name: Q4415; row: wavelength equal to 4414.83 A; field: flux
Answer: 38.7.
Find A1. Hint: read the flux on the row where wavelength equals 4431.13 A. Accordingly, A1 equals 41.6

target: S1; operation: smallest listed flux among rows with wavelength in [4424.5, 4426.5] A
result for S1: 36.4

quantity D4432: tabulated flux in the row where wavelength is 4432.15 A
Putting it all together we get 41.6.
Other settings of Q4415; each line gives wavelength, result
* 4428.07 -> 37.2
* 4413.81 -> 37.2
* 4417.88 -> 36.9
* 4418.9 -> 36.1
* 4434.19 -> 42.9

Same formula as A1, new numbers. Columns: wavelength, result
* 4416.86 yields 26.6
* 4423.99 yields 40.4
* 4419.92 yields 38.1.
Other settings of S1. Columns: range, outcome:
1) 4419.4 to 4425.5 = 38.1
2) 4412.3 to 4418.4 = 26.6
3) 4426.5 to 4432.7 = 37.2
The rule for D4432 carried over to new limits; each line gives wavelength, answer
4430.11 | 42.2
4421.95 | 39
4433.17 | 40.8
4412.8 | 39.3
